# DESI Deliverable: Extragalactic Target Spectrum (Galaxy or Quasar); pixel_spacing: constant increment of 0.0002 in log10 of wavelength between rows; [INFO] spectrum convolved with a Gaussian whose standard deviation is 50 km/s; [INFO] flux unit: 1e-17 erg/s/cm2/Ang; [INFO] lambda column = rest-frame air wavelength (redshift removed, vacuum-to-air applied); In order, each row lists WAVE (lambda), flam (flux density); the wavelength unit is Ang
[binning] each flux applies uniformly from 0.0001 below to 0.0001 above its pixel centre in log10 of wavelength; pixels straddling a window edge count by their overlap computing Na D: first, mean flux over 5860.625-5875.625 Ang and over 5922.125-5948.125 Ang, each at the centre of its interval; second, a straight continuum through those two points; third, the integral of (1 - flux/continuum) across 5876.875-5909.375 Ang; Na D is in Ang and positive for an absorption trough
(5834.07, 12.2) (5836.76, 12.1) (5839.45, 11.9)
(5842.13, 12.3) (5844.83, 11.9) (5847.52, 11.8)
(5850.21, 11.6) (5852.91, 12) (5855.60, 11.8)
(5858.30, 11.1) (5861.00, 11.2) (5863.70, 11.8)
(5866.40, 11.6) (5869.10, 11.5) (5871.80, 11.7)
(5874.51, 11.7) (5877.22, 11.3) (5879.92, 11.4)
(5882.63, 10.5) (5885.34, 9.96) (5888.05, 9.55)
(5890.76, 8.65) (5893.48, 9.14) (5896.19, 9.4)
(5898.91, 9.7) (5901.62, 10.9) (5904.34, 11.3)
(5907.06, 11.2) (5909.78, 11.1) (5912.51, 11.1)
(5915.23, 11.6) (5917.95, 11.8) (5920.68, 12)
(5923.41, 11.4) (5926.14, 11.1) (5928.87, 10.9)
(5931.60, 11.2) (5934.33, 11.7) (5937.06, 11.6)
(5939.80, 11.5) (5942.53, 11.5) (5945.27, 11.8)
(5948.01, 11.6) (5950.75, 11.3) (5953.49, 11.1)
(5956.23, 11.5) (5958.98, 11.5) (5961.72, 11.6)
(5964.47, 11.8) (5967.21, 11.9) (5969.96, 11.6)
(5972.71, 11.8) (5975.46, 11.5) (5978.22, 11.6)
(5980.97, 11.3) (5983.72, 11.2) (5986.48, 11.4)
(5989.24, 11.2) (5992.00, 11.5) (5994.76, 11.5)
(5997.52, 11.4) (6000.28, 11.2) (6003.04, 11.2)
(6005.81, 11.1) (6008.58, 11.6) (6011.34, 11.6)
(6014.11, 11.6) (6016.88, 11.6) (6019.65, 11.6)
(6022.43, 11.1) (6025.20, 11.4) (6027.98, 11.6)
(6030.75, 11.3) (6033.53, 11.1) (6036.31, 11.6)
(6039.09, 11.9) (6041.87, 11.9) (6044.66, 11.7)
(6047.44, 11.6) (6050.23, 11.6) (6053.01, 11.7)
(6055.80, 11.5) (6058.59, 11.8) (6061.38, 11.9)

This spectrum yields 3.7 Ang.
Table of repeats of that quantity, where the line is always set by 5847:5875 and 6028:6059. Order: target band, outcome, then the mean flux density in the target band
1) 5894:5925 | 1.6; 11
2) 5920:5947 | 0.3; 11.5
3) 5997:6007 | 0.3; 11.2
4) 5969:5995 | 0.3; 11.5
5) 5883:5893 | 1.8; 9.47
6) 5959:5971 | -0.1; 11.7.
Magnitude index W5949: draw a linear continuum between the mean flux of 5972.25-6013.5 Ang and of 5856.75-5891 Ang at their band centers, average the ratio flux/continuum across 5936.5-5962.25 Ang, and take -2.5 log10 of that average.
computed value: -0.02 mag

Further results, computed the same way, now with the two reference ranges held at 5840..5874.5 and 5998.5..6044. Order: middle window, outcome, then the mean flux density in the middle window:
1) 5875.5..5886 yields 0.08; 10.9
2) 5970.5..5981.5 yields 0.00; 11.6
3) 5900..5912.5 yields 0.05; 11.1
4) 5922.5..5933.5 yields 0.04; 11.2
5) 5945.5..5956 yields 0.02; 11.4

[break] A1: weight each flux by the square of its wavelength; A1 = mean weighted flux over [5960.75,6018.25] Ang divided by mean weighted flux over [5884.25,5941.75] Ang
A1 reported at 1.1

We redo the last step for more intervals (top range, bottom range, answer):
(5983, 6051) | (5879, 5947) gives 1.09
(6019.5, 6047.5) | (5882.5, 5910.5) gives 1.20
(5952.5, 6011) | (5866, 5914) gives 1.11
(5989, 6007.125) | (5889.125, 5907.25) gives 1.17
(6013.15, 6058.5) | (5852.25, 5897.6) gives 1.13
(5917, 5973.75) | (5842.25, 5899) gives 1.08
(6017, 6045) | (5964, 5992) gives 1.02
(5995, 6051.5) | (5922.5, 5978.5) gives 1.02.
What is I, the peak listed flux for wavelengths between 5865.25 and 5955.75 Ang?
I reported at 12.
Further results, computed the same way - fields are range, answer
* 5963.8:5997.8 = 11.9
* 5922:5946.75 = 11.8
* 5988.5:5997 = 11.5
